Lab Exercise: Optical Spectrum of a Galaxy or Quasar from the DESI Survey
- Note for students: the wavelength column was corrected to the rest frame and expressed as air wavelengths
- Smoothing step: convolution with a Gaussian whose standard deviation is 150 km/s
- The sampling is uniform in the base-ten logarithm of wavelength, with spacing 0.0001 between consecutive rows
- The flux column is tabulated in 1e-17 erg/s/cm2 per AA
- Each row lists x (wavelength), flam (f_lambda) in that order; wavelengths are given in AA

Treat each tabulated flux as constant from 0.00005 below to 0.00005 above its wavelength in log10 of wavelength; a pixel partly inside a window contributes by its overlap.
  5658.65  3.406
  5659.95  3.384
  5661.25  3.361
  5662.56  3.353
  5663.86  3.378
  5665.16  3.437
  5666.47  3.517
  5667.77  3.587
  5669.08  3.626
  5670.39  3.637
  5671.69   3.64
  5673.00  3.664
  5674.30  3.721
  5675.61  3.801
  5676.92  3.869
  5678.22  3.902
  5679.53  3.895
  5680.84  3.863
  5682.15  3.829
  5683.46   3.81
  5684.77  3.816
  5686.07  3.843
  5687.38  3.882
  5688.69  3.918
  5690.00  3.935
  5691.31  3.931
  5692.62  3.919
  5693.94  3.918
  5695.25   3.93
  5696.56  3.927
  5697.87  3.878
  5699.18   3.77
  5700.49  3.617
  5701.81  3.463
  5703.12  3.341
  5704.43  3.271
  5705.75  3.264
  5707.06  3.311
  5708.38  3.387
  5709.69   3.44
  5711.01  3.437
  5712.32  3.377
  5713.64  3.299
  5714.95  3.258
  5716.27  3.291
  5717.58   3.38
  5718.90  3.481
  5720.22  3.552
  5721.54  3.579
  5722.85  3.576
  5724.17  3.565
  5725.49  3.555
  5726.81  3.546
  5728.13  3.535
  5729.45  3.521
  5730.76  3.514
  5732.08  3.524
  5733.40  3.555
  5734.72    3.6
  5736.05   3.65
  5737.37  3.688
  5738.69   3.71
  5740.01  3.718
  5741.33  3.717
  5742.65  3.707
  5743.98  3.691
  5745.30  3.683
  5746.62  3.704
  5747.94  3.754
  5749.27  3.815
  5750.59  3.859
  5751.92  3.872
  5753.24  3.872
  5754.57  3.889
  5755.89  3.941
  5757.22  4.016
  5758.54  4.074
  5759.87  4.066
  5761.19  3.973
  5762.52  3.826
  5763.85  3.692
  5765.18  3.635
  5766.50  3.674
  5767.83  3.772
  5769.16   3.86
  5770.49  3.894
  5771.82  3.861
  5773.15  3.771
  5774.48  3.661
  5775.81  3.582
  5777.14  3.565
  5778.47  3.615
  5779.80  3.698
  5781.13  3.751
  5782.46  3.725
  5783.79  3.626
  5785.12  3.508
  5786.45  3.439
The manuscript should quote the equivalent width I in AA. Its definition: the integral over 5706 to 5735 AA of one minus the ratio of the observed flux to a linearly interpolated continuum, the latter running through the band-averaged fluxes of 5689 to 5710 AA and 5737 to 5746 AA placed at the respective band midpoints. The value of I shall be 1.7 AA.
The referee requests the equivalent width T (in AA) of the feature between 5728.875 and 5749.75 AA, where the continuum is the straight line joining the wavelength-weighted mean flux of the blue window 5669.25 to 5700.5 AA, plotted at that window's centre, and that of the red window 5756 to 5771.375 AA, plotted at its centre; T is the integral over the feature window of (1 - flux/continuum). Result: 1.1 AA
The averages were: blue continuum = 3.83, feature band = 3.66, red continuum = 3.86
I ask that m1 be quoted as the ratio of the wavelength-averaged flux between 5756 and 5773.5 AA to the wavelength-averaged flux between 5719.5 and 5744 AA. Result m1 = 1.07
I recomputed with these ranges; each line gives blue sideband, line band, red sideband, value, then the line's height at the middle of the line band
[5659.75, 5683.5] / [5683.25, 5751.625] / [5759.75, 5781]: 1.32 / 3.69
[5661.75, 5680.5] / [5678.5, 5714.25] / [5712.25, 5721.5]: -1.76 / 3.5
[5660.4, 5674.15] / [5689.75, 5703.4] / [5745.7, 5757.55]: -0.58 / 3.64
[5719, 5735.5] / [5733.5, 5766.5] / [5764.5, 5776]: -1.22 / 3.66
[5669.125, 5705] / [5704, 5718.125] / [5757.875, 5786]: 1.62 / 3.77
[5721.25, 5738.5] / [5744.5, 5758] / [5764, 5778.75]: -0.71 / 3.65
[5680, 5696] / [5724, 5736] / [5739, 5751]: 0.71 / 3.78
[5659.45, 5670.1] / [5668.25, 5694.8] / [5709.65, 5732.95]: -2.73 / 3.46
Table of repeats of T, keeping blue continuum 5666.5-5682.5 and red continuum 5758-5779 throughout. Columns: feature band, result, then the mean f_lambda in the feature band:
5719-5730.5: 0.7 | 3.55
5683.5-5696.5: -0.5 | 3.9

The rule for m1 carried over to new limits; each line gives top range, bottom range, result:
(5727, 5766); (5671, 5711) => 1.01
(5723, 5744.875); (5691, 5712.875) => 1.00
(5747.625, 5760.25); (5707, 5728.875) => 1.14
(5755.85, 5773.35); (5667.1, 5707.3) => 1.03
